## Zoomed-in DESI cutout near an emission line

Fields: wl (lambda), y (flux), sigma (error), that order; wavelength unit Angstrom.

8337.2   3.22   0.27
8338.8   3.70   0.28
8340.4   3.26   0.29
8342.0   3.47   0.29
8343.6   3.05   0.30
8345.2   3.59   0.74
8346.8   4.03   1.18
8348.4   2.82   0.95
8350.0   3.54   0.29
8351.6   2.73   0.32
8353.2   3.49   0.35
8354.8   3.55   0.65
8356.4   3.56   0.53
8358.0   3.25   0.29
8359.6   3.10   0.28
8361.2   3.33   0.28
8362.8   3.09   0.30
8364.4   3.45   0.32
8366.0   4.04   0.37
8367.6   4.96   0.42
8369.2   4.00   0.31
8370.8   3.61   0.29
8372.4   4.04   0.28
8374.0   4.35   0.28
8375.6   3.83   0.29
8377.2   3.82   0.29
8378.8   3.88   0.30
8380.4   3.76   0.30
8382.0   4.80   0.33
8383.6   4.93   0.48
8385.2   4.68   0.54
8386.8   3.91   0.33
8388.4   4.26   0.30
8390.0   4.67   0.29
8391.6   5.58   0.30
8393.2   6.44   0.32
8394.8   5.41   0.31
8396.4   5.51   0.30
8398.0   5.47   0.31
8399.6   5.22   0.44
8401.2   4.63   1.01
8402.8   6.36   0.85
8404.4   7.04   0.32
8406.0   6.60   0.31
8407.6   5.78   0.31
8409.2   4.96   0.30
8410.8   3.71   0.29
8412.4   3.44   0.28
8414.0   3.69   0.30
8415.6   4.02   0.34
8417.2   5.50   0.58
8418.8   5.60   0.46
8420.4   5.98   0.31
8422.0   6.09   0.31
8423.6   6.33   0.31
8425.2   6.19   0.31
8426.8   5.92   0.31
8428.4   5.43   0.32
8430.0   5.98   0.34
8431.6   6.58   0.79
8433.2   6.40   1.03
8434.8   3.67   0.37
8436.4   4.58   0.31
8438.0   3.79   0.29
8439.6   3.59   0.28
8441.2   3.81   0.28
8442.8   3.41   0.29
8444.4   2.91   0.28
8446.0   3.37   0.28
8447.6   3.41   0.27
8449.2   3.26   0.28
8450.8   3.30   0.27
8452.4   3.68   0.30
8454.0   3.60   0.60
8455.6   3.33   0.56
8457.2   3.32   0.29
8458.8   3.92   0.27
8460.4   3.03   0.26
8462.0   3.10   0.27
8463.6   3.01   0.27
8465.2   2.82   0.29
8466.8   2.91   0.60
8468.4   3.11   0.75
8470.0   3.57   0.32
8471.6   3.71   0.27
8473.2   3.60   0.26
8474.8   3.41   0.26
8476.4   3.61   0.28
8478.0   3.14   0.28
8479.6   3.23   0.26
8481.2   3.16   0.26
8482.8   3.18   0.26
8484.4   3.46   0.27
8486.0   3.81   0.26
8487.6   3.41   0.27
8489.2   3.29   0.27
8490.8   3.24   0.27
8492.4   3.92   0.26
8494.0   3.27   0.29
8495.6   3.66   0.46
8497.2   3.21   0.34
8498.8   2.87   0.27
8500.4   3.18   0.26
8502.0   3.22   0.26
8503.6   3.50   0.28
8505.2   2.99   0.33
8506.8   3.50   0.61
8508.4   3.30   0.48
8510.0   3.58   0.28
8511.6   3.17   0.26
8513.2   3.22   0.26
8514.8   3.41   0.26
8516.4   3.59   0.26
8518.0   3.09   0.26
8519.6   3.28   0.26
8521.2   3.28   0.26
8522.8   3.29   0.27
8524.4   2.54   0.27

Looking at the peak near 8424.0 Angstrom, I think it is [N II] 6583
